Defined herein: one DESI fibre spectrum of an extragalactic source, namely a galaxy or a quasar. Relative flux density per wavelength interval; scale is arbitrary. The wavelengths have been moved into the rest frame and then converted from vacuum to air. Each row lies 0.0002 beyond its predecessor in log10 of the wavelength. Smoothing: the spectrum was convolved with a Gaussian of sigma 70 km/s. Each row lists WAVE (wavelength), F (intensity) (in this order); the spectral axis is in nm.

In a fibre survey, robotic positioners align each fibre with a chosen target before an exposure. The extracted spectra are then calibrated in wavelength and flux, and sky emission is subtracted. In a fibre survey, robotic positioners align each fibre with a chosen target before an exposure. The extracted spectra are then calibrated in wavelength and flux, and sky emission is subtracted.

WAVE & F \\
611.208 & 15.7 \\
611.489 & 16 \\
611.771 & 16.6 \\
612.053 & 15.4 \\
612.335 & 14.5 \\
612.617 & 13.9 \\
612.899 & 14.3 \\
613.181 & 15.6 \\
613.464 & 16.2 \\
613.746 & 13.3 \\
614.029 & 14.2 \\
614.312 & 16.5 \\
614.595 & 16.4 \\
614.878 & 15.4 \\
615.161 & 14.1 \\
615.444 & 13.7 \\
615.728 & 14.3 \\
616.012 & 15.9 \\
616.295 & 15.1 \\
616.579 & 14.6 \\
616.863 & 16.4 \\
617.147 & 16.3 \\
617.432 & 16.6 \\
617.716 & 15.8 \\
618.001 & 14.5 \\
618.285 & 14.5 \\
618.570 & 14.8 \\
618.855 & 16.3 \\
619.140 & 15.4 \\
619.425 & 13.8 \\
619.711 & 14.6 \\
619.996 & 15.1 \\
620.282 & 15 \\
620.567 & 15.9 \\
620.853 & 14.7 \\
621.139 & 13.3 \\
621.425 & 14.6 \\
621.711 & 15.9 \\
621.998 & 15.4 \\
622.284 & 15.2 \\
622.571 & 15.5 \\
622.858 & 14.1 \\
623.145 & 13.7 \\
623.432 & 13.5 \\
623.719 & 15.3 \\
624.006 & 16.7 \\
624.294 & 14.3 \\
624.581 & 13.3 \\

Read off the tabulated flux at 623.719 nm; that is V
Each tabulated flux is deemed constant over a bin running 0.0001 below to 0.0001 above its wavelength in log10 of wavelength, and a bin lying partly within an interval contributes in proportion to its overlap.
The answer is 15.3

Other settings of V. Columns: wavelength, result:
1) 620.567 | 15.9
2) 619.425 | 13.8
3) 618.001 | 14.5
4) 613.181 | 15.6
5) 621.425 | 14.6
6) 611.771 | 16.6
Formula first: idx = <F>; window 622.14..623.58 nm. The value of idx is 14.4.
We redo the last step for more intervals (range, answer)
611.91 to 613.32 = 14.7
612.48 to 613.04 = 14.1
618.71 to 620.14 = 15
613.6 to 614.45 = 14.7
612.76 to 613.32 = 15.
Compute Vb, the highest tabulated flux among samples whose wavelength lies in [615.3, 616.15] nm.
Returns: 15.9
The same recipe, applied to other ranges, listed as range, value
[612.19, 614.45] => 16.5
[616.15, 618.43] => 16.6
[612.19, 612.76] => 14.5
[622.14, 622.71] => 15.5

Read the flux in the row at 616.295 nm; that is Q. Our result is 15.1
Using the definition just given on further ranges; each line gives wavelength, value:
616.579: 14.6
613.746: 13.3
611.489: 16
